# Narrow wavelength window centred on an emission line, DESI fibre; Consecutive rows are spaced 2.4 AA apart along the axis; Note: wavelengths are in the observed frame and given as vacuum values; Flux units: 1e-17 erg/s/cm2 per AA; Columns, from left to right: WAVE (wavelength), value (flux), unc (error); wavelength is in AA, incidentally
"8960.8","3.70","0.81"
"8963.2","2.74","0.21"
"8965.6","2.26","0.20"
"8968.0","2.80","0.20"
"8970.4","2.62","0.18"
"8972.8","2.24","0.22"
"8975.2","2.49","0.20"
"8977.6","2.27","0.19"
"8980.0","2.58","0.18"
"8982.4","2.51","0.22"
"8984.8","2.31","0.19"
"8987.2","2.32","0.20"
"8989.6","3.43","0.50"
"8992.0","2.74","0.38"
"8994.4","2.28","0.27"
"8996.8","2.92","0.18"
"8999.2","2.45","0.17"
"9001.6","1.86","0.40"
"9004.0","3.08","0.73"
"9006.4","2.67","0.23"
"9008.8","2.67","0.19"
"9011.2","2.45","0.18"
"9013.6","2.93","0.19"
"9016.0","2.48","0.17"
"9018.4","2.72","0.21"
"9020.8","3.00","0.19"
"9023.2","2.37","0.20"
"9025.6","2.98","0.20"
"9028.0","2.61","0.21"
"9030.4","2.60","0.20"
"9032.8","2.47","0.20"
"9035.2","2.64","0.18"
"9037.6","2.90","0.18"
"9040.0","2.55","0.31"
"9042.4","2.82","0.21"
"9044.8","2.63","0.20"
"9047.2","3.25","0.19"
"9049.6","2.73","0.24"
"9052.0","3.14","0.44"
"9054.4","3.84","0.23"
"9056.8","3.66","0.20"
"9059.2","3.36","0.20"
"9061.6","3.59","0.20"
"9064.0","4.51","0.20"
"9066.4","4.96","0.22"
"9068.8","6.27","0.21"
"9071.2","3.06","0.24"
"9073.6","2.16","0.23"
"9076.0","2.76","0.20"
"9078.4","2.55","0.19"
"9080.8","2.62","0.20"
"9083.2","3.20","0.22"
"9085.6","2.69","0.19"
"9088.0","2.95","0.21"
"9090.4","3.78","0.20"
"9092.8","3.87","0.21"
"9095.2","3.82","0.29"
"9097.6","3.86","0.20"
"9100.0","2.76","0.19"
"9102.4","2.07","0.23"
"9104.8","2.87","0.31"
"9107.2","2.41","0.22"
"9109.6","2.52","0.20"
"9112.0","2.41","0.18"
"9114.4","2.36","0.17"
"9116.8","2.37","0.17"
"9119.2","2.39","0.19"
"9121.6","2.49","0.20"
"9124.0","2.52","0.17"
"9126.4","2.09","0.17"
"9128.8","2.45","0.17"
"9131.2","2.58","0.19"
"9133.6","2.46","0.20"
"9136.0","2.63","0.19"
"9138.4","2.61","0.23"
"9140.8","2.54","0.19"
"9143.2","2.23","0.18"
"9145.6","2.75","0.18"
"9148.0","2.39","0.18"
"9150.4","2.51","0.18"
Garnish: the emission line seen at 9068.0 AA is H-alpha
